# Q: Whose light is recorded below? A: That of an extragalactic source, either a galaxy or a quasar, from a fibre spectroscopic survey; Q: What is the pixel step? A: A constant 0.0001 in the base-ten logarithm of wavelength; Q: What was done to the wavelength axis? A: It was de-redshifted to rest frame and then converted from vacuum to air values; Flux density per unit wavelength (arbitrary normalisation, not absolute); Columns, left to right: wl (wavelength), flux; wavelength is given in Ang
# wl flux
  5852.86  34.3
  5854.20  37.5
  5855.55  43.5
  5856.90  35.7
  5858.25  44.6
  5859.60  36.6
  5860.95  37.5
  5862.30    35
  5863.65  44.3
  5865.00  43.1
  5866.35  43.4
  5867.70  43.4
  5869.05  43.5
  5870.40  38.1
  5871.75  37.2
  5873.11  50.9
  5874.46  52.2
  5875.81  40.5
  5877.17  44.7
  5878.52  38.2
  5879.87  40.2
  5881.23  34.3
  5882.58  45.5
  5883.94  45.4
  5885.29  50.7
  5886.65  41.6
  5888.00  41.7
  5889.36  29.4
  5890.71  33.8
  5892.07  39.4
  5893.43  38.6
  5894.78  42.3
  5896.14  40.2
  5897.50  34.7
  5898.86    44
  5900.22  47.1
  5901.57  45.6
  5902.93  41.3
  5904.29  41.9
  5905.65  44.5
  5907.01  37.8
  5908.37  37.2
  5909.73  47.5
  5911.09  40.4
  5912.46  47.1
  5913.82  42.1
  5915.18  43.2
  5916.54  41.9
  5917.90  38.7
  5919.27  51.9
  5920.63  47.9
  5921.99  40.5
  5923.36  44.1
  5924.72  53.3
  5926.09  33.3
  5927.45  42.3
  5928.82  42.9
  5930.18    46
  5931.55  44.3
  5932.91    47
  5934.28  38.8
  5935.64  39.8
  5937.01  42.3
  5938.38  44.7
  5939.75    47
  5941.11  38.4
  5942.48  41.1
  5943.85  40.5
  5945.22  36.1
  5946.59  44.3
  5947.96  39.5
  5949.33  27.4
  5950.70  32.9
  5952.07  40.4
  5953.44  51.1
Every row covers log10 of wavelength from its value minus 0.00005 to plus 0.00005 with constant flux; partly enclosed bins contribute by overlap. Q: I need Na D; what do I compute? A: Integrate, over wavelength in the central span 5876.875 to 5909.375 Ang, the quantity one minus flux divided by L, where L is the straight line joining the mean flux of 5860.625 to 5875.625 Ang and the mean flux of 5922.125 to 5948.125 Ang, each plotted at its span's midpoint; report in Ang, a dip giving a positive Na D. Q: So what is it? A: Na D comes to 1.3 Ang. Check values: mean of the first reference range 42.7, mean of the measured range 40.9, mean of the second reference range 42.4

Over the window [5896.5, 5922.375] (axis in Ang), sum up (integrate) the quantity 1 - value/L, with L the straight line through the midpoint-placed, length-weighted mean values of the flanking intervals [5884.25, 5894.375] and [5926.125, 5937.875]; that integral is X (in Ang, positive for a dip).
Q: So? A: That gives -1.2 Ang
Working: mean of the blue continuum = 39.6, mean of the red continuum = 42.4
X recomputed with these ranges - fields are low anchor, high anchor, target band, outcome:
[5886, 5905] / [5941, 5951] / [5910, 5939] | -3.6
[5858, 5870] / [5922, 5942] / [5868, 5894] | 0.1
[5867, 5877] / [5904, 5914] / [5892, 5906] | 0.3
